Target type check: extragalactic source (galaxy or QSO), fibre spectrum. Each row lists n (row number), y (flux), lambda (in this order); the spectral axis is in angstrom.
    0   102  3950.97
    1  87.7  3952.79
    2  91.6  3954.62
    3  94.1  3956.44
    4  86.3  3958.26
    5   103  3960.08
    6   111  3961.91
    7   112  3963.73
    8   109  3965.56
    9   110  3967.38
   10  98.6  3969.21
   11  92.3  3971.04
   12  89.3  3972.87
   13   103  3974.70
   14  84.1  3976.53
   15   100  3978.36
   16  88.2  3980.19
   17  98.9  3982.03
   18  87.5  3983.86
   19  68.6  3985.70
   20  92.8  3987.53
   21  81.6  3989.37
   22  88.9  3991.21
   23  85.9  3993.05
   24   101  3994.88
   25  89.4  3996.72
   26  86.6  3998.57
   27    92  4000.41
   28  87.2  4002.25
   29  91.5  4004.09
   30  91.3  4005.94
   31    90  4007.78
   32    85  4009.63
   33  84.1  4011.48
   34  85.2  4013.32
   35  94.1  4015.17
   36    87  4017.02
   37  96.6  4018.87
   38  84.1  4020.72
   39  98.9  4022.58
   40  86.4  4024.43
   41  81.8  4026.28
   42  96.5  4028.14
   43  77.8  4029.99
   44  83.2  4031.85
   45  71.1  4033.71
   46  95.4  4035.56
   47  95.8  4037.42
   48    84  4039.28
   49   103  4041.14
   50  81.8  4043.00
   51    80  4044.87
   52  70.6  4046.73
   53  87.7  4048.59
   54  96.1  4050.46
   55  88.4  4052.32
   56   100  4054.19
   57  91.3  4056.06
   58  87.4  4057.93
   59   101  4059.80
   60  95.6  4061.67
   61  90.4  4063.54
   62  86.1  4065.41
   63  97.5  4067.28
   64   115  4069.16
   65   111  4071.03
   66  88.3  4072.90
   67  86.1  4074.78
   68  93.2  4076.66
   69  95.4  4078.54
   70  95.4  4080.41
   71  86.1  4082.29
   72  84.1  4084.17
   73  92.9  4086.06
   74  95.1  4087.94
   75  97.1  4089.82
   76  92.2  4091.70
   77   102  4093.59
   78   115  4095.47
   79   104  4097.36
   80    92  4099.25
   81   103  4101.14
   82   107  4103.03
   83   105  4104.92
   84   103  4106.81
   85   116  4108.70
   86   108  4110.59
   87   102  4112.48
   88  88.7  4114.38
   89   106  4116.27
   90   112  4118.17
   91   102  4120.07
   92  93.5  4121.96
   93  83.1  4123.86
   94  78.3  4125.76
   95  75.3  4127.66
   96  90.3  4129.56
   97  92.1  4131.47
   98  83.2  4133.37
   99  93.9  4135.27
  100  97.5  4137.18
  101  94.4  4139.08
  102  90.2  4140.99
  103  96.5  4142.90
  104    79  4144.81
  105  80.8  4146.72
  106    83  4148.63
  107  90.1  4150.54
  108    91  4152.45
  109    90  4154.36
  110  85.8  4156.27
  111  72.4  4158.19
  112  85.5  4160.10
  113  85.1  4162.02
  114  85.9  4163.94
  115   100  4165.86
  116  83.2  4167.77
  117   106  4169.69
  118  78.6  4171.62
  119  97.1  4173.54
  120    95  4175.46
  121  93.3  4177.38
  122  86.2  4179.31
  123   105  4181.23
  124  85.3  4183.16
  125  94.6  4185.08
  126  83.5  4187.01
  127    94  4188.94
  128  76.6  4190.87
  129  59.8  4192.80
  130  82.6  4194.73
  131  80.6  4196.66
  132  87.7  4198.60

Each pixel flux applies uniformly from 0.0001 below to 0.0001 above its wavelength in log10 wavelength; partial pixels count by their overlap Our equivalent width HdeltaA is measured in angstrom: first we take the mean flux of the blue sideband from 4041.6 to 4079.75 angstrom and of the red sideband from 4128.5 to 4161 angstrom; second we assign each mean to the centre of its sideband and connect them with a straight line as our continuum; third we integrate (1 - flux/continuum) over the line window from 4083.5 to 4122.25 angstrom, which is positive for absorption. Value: -4.79 angstrom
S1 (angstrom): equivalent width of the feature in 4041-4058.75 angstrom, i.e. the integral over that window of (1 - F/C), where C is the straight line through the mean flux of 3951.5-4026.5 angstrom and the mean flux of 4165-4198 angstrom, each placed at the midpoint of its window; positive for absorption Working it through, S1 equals 0.6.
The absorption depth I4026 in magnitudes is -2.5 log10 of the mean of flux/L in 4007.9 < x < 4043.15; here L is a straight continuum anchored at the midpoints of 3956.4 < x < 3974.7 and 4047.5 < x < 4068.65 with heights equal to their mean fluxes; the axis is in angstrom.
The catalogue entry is 0.091 mag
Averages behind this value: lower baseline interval 101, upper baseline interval 93.1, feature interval 88.2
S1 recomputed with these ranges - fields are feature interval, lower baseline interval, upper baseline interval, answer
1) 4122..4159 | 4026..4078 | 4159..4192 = 1.37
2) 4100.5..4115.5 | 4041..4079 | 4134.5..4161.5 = -2.38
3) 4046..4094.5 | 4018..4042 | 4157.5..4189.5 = -2.31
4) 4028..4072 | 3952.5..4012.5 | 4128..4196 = -0.01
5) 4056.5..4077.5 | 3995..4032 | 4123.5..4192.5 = -1.65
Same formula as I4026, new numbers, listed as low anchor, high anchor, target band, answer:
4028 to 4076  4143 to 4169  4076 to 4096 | -0.07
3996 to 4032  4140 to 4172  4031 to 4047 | 0.03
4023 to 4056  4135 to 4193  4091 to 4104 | -0.16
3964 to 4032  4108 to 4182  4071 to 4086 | 0.00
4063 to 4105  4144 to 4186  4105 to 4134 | -0.03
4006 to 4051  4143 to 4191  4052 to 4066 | -0.06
